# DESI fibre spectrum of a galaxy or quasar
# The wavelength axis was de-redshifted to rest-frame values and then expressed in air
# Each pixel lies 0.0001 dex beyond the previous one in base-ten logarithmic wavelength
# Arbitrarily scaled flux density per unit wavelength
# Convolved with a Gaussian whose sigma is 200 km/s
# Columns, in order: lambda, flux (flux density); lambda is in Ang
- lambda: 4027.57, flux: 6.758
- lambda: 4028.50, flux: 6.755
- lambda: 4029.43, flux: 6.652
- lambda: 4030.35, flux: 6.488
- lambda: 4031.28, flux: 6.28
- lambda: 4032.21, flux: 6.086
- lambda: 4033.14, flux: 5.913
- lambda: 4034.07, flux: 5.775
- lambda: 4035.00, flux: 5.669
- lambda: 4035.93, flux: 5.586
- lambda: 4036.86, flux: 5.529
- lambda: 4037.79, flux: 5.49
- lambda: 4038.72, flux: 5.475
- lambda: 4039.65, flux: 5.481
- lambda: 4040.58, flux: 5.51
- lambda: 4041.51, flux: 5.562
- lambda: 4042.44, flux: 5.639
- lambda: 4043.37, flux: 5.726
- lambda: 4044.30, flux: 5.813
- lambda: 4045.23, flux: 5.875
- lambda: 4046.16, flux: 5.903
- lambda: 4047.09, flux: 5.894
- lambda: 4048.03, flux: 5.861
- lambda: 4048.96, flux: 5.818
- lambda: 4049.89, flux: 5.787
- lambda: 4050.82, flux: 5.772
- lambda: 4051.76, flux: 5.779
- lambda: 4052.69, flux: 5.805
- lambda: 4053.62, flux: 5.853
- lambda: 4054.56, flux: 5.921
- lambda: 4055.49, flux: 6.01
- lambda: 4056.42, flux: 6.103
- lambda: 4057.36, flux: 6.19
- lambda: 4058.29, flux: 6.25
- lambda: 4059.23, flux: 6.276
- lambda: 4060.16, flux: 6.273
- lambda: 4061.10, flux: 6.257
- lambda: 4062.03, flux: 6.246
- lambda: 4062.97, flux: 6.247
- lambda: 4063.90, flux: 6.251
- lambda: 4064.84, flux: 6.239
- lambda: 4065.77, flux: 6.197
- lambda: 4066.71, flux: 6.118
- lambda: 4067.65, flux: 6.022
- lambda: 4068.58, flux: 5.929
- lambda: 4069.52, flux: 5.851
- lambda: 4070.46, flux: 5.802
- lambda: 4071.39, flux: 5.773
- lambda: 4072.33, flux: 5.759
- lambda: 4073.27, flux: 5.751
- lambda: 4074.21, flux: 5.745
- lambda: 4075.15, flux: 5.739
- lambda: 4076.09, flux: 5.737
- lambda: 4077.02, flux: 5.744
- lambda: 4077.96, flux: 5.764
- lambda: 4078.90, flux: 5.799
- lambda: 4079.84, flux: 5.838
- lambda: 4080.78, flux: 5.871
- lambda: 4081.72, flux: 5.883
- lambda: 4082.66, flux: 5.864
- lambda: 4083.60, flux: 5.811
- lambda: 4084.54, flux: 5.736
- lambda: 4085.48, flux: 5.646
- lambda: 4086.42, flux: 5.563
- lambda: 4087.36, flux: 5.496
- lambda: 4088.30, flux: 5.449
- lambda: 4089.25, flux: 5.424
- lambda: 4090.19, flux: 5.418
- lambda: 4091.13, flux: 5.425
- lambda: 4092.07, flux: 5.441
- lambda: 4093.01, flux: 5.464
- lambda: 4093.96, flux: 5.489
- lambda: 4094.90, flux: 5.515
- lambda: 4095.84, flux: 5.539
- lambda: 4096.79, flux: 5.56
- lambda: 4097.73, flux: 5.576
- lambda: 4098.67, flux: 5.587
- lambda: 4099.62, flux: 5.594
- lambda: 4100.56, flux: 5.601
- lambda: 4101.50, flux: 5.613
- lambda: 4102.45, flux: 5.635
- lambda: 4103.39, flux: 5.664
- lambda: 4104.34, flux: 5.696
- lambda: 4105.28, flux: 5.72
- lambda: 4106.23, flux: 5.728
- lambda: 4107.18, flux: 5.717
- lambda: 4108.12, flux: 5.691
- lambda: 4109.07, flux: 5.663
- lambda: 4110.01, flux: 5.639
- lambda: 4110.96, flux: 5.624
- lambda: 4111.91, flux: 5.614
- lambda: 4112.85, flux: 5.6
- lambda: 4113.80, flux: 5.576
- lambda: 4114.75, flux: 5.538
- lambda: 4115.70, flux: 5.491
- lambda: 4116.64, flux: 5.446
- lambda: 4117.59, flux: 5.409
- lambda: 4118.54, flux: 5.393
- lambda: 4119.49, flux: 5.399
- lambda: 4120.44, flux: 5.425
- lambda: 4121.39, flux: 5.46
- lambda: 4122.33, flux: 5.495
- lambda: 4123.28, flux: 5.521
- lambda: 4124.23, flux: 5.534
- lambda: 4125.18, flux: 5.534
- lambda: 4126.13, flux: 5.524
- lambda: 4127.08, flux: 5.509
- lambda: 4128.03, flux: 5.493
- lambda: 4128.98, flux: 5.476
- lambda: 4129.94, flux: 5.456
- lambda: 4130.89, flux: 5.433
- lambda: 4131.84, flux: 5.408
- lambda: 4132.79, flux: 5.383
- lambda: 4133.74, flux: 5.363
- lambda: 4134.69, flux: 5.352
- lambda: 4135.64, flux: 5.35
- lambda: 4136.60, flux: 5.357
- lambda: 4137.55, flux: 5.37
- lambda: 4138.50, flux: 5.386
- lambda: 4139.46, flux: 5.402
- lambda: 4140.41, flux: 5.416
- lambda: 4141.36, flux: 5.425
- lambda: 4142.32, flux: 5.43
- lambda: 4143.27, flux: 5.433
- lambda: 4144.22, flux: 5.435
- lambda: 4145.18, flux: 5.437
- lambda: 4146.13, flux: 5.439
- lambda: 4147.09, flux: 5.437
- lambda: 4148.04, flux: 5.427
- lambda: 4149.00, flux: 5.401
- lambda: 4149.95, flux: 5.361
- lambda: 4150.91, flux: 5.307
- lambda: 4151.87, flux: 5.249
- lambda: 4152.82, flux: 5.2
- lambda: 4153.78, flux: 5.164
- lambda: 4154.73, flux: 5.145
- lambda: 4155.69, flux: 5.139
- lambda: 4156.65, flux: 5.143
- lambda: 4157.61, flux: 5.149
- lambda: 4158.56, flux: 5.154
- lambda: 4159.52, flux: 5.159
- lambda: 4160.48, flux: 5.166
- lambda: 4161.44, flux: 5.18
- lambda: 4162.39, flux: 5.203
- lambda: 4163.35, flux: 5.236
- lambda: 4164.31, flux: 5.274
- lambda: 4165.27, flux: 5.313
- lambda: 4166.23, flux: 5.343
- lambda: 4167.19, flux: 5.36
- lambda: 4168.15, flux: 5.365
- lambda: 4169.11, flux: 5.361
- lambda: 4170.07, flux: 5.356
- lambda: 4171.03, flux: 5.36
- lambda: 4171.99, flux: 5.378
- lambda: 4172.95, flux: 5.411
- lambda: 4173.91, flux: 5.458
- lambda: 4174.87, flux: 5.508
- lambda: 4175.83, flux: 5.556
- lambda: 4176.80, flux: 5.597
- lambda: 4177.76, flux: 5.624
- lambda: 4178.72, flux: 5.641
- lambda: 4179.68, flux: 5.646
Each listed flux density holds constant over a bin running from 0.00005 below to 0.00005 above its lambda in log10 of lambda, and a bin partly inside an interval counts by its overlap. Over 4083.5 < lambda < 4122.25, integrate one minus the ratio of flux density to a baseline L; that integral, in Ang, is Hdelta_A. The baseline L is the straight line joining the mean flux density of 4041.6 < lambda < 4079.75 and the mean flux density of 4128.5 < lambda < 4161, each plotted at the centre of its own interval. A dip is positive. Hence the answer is 0.5 Ang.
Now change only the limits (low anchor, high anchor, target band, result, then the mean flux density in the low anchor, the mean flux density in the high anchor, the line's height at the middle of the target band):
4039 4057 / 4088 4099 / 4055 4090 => -1.7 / 5.8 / 5.49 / 5.63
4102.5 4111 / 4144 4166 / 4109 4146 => 0.3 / 5.68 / 5.26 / 5.5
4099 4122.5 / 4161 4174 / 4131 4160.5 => 0.5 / 5.58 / 5.33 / 5.42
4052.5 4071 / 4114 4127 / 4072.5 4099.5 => 0.9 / 6.1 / 5.48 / 5.84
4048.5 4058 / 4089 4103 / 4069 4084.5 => -0.2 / 5.91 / 5.53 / 5.7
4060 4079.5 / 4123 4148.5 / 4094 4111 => 0.2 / 5.96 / 5.43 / 5.7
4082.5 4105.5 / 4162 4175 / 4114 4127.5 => 0.0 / 5.58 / 5.35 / 5.49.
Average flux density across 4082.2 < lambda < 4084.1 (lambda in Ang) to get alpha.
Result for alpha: 5.84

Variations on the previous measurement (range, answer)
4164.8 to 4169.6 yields 5.35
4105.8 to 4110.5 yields 5.69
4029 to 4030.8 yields 6.6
